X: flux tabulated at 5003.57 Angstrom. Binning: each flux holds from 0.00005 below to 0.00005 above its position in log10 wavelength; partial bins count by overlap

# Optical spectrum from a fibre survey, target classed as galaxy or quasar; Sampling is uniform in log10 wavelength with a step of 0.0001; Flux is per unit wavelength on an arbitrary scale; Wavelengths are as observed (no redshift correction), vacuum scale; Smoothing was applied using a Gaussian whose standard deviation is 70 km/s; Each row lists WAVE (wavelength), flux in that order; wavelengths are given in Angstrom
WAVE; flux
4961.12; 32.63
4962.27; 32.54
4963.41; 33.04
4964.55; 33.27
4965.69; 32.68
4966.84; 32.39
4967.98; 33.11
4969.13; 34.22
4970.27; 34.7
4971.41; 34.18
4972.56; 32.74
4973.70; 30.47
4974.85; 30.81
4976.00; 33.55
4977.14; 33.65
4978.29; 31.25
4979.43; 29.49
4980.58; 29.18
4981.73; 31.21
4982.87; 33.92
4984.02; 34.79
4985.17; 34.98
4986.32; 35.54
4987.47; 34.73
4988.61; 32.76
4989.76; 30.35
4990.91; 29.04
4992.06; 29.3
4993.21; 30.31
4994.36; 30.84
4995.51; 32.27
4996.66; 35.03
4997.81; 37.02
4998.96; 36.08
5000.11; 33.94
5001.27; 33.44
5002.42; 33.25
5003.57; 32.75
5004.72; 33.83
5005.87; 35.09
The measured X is 32.75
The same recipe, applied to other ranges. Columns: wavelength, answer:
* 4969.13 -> 34.22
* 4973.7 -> 30.47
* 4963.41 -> 33.04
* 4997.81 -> 37.02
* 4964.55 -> 33.27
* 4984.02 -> 34.79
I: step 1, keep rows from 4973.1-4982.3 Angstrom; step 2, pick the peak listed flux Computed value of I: 33.65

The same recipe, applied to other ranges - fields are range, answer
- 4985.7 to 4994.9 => 35.54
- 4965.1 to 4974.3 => 34.7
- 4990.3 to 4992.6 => 29.3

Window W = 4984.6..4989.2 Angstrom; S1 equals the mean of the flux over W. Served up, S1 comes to 34.5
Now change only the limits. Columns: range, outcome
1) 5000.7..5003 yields 33.4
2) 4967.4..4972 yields 34.1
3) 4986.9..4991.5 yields 31.7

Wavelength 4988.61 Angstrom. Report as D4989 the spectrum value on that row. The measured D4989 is 32.76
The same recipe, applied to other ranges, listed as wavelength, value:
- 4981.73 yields 31.21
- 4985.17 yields 34.98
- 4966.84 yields 32.39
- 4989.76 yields 30.35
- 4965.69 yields 32.68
